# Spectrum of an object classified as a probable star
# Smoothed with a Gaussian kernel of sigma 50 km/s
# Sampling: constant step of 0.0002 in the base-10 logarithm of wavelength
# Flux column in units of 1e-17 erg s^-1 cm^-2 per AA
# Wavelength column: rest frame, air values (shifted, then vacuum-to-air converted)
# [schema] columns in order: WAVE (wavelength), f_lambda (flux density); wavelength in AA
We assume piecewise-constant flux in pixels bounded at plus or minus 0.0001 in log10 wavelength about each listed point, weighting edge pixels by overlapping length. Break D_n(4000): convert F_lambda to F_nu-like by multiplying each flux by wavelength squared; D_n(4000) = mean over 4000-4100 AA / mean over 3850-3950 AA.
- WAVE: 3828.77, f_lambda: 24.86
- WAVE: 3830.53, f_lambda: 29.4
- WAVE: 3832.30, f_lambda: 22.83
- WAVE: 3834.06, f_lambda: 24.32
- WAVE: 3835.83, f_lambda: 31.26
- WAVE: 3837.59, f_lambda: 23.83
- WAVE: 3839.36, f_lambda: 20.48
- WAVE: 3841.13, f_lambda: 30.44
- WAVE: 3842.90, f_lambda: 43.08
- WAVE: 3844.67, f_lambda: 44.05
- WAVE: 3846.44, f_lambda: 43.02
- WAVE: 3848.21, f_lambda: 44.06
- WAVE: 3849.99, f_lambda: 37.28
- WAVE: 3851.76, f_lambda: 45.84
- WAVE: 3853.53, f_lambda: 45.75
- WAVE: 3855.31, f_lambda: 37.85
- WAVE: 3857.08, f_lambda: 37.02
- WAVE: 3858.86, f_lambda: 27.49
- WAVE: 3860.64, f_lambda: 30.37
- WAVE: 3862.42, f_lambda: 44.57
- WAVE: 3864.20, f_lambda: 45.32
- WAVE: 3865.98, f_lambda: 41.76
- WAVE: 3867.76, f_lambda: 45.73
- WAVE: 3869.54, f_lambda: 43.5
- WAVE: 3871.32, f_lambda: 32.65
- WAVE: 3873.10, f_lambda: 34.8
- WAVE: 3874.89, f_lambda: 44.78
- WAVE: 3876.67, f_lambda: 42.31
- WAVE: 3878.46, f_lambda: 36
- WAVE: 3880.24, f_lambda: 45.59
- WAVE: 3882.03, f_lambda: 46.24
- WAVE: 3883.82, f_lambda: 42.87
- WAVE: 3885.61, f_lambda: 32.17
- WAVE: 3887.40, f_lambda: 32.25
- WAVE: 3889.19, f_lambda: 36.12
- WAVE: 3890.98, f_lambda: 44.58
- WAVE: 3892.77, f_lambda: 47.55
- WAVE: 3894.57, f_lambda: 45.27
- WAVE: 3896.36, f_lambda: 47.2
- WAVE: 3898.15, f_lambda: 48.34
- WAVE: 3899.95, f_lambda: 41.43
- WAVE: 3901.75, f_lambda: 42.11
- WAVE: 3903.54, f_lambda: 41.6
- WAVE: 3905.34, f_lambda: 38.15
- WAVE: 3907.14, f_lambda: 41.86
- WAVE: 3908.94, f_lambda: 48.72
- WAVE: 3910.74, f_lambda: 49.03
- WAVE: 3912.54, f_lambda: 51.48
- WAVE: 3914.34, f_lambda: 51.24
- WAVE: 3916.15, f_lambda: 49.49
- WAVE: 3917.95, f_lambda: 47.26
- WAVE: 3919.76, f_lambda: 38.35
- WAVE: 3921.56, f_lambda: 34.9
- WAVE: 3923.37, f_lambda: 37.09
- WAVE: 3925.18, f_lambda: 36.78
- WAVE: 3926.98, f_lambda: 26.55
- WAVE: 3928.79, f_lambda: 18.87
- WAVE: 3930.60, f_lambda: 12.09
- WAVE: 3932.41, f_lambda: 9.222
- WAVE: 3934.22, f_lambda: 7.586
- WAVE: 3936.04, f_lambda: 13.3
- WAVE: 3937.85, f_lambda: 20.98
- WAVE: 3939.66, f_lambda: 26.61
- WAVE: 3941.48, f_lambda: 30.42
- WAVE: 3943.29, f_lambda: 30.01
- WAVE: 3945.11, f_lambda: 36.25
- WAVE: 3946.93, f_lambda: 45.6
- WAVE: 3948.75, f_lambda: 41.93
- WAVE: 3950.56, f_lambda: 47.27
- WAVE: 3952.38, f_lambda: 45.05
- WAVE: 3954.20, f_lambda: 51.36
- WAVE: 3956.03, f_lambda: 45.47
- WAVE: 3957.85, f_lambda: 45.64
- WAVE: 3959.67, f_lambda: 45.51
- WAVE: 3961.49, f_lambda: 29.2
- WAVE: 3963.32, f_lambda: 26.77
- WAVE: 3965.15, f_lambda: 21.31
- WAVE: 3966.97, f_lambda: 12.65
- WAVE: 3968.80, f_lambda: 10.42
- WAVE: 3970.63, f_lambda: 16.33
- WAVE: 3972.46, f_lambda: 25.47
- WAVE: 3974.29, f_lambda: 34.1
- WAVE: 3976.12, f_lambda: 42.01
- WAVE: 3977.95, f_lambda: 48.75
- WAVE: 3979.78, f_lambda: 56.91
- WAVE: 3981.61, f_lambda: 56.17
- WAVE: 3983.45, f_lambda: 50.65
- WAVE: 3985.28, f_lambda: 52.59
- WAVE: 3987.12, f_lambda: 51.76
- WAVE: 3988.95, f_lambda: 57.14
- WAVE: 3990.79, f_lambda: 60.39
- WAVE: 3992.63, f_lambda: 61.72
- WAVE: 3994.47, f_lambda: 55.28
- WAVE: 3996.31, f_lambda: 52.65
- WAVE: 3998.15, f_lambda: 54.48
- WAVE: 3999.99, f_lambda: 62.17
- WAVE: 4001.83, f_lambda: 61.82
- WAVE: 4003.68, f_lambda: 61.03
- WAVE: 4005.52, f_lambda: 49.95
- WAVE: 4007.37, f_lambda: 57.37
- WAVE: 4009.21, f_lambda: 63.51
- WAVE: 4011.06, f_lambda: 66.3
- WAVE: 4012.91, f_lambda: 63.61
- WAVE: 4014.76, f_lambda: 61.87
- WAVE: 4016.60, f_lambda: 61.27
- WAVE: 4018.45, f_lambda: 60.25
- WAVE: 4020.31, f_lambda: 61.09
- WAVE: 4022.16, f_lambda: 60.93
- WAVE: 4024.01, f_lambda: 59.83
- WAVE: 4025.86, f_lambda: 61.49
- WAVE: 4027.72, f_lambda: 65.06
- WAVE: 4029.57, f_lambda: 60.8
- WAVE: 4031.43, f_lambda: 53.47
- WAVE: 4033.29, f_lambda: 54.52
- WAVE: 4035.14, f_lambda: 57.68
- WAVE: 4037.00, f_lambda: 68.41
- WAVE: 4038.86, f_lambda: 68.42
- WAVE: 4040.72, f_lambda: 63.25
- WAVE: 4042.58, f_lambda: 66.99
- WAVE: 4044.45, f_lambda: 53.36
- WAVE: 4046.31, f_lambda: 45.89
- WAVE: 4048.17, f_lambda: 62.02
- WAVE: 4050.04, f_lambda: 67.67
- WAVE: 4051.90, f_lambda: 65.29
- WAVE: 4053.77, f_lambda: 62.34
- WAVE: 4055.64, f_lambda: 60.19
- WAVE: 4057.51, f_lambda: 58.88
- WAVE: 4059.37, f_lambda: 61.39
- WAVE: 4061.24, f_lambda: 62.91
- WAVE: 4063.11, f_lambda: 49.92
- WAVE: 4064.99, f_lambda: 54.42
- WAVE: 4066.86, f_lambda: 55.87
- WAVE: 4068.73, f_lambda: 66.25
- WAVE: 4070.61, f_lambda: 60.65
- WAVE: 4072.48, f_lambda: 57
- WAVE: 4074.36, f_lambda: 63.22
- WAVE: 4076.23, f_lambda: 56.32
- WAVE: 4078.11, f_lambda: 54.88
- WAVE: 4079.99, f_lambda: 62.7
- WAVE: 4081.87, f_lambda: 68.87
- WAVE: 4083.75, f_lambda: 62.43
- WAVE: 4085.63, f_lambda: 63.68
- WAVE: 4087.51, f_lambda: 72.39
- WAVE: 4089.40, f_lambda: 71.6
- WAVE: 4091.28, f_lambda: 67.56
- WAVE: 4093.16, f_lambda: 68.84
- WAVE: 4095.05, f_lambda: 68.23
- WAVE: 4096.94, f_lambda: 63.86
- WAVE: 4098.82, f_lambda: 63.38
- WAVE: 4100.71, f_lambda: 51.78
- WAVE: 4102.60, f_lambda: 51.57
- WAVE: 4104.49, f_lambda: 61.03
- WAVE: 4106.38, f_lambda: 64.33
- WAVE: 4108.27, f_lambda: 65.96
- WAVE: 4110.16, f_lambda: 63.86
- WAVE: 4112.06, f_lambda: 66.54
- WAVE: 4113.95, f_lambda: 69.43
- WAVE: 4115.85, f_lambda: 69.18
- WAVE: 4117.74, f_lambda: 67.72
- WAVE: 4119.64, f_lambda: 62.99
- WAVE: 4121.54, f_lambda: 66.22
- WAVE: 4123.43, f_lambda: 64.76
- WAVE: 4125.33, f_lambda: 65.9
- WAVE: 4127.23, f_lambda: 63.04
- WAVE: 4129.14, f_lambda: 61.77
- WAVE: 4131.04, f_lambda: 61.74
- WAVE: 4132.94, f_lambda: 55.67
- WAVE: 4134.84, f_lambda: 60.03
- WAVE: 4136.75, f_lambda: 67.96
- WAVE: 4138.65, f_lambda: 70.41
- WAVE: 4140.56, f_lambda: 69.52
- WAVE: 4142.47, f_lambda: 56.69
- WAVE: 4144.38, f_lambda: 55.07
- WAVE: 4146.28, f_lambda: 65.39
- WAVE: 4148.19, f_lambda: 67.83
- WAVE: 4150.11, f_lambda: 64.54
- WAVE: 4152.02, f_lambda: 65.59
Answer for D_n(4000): 1.76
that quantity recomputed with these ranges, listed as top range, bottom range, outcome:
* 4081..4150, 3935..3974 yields 2.20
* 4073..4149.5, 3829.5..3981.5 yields 1.93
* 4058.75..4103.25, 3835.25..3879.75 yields 1.81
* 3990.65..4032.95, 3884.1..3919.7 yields 1.44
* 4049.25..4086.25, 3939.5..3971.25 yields 1.89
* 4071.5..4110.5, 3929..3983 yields 2.09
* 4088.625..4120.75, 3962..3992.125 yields 1.75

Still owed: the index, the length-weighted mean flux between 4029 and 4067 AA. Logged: 59.8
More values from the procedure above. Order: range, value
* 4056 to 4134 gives 62.6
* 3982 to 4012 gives 57.4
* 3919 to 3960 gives 32.3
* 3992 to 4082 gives 60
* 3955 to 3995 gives 41.1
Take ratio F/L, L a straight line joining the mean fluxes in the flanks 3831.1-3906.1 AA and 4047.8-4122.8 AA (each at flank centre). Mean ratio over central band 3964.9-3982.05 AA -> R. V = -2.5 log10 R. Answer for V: 0.49 mag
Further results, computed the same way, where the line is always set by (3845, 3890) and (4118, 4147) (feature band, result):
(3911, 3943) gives 0.418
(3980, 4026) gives -0.132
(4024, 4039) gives -0.122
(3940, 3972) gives 0.366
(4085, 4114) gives -0.073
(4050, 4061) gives -0.107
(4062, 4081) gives -0.006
